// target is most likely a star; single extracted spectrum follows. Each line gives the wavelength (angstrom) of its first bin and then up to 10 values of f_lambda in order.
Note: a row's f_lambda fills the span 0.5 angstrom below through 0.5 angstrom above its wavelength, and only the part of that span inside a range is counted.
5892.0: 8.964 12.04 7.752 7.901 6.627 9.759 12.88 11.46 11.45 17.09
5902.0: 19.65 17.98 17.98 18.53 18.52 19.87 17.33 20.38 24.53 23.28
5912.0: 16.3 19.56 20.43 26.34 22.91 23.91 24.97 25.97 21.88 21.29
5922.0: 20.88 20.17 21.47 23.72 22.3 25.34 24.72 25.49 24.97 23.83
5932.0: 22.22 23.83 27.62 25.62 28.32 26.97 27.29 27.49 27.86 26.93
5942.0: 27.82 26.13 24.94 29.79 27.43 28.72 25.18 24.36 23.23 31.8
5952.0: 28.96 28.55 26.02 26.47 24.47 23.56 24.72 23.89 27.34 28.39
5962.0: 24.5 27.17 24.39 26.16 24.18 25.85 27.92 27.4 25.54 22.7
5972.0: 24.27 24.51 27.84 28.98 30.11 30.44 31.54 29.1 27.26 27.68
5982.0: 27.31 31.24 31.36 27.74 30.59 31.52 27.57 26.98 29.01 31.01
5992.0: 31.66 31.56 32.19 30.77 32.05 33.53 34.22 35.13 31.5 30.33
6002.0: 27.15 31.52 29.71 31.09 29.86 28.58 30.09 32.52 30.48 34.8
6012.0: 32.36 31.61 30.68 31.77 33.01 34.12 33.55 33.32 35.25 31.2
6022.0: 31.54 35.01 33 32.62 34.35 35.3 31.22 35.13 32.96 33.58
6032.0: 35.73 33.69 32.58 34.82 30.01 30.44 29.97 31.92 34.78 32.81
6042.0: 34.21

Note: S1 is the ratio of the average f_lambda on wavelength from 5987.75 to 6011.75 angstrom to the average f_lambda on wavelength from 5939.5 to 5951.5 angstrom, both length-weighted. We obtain 1.15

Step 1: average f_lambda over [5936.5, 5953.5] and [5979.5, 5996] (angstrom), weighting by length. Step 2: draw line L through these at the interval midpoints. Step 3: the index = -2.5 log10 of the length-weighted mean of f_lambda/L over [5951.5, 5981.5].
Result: 0.07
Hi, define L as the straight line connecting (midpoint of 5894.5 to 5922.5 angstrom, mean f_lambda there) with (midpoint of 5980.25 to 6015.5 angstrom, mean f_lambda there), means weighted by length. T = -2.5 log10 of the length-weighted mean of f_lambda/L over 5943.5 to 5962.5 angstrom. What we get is -0.08 mag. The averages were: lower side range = 18.6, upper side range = 30.8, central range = 26.4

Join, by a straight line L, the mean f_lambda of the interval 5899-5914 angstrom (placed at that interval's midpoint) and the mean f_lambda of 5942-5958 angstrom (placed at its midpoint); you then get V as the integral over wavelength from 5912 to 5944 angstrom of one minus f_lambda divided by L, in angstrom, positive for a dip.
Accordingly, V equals -2.55 angstrom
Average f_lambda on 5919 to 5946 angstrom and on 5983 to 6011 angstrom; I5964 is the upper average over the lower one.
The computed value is 1.23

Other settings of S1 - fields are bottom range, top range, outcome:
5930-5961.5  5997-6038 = 1.23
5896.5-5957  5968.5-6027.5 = 1.33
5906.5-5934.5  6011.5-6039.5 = 1.45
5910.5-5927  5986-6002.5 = 1.39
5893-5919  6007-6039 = 1.86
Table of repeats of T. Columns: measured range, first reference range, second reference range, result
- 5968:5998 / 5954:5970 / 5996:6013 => -0.02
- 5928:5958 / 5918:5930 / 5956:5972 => -0.09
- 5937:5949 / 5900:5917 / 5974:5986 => -0.11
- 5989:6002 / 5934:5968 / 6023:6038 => -0.04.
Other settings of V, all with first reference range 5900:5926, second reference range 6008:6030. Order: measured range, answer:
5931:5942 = -1.3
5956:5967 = 0.4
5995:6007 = -0.2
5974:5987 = -0.4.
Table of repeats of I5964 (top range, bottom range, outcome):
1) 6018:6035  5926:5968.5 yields 1.28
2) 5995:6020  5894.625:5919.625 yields 1.74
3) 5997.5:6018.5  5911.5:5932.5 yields 1.39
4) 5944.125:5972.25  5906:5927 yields 1.20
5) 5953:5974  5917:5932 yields 1.10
